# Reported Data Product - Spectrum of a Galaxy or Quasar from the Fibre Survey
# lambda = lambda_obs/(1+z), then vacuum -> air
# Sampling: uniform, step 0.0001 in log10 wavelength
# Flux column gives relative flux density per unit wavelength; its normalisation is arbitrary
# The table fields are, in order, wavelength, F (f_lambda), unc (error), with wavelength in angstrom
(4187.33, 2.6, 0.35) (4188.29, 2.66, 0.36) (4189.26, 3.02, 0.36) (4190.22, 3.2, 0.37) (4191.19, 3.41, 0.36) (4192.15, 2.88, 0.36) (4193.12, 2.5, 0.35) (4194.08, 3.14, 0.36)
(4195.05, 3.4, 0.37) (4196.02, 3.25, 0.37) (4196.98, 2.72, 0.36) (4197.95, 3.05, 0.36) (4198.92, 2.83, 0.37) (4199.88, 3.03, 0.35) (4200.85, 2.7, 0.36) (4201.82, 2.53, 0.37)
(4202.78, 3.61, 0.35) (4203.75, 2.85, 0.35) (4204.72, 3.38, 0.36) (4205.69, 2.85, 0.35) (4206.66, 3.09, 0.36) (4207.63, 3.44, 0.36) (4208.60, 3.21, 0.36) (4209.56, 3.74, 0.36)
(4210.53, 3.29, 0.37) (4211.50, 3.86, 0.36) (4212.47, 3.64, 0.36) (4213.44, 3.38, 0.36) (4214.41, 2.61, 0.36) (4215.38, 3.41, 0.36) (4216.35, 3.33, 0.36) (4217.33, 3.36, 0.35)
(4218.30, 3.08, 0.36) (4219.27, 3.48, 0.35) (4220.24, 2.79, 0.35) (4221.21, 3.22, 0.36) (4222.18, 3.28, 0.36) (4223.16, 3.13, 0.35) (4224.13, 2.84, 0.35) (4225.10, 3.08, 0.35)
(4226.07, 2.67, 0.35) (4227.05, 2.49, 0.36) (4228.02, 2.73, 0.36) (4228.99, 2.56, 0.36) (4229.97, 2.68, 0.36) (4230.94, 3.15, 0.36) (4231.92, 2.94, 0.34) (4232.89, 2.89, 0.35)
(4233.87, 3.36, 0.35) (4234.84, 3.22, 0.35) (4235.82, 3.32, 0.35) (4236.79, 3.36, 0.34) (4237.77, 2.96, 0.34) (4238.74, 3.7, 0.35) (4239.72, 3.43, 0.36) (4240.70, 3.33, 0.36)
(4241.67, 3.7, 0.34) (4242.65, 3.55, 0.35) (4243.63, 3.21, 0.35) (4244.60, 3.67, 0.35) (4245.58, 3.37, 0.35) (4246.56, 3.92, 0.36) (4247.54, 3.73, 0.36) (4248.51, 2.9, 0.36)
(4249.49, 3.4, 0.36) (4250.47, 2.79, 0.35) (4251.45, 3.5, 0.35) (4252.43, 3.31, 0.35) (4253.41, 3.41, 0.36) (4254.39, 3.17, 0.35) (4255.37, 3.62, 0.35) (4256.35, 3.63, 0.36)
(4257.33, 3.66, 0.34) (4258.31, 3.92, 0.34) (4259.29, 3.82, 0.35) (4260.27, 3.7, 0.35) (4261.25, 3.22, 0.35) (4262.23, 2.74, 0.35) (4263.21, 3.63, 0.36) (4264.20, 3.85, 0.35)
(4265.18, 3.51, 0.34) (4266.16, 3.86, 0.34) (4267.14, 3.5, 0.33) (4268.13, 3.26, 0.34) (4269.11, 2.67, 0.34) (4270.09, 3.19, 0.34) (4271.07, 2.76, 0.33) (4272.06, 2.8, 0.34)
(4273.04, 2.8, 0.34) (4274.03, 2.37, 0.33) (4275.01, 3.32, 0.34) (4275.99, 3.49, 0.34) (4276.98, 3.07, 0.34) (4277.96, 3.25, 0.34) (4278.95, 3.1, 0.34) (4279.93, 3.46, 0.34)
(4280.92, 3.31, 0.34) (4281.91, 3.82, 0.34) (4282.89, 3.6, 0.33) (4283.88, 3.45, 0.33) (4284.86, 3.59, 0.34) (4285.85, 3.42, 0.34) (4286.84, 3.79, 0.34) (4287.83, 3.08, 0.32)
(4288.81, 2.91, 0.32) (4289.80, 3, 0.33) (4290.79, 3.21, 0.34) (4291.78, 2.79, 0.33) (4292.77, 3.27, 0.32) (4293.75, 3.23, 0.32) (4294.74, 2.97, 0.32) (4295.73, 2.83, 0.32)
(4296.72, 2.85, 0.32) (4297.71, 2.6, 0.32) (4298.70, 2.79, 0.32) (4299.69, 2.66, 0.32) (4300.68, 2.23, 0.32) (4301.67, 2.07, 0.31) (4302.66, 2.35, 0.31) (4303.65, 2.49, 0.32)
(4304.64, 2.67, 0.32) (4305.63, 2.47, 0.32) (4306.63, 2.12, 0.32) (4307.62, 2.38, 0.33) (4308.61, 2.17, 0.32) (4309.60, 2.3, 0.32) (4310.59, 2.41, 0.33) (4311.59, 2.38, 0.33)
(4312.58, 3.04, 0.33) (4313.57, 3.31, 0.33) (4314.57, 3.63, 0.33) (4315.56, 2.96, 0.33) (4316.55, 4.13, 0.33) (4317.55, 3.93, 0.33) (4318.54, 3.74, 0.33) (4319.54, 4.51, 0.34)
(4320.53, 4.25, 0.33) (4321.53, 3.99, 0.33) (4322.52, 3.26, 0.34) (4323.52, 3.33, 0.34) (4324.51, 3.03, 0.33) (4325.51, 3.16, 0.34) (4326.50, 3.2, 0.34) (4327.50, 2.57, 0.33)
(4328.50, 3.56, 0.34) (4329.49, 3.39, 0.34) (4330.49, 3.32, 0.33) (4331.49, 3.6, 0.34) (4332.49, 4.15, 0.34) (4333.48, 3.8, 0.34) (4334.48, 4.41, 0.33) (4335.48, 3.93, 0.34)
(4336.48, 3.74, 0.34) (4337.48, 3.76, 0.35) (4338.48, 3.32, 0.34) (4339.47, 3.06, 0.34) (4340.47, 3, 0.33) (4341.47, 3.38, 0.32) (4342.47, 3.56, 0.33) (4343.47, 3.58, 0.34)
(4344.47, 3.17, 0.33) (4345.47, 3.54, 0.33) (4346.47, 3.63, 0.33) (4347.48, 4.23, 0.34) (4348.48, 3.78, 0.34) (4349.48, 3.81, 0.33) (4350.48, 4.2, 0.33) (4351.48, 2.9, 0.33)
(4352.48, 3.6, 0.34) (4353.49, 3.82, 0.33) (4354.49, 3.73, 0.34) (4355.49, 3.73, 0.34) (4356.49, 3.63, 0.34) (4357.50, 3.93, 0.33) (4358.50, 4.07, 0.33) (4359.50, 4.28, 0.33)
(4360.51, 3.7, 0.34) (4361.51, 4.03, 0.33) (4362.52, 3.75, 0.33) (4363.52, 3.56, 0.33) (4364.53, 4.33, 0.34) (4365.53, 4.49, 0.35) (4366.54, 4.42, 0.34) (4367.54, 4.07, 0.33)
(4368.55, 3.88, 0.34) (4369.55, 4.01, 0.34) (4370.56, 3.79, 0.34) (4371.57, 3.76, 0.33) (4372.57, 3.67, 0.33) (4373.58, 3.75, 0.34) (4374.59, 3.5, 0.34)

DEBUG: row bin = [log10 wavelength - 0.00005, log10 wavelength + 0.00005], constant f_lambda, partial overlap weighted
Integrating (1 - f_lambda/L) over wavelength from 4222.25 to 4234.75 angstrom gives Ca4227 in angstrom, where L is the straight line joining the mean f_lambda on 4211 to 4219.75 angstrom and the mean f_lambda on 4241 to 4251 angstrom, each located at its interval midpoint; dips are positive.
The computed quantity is 1.8 angstrom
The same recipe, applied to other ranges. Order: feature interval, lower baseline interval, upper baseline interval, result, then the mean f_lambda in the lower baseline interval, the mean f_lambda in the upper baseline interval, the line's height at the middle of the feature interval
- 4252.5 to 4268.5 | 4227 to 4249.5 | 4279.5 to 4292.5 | -1.2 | 3.24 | 3.34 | 3.29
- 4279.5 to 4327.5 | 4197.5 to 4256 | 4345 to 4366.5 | 6.8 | 3.2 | 3.86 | 3.59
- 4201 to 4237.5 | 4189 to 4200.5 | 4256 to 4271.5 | 0.5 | 3.03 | 3.43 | 3.18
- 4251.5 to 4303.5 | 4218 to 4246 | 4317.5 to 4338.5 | 2.8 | 3.15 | 3.63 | 3.38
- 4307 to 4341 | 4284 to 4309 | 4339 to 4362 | -1.2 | 2.81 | 3.67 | 3.25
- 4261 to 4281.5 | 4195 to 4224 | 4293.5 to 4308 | -3.2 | 3.18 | 2.57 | 2.77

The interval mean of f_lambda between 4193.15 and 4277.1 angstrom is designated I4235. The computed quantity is 3.22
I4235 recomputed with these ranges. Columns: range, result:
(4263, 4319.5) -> 3.06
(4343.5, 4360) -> 3.75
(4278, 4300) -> 3.17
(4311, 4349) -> 3.53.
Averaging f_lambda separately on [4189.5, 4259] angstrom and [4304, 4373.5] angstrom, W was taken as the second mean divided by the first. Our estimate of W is 1.10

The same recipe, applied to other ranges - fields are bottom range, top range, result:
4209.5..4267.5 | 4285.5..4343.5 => 0.96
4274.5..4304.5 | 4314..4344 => 1.17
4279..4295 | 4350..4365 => 1.15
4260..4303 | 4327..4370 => 1.20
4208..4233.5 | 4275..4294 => 1.06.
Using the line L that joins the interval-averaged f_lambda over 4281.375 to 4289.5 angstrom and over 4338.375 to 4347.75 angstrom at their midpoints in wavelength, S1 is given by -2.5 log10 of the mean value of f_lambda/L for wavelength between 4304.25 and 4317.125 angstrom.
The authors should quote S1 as 0.23 mag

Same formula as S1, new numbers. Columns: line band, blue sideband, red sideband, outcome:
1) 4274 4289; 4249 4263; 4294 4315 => -0.12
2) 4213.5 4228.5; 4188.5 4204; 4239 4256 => 0.05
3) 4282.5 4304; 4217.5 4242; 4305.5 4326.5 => 0.07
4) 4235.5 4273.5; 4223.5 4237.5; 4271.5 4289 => -0.10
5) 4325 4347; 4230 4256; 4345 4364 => 0.07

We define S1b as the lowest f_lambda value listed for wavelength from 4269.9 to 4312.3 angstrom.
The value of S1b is 2.07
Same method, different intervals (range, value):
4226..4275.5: 2.37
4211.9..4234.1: 2.49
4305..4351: 2.12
